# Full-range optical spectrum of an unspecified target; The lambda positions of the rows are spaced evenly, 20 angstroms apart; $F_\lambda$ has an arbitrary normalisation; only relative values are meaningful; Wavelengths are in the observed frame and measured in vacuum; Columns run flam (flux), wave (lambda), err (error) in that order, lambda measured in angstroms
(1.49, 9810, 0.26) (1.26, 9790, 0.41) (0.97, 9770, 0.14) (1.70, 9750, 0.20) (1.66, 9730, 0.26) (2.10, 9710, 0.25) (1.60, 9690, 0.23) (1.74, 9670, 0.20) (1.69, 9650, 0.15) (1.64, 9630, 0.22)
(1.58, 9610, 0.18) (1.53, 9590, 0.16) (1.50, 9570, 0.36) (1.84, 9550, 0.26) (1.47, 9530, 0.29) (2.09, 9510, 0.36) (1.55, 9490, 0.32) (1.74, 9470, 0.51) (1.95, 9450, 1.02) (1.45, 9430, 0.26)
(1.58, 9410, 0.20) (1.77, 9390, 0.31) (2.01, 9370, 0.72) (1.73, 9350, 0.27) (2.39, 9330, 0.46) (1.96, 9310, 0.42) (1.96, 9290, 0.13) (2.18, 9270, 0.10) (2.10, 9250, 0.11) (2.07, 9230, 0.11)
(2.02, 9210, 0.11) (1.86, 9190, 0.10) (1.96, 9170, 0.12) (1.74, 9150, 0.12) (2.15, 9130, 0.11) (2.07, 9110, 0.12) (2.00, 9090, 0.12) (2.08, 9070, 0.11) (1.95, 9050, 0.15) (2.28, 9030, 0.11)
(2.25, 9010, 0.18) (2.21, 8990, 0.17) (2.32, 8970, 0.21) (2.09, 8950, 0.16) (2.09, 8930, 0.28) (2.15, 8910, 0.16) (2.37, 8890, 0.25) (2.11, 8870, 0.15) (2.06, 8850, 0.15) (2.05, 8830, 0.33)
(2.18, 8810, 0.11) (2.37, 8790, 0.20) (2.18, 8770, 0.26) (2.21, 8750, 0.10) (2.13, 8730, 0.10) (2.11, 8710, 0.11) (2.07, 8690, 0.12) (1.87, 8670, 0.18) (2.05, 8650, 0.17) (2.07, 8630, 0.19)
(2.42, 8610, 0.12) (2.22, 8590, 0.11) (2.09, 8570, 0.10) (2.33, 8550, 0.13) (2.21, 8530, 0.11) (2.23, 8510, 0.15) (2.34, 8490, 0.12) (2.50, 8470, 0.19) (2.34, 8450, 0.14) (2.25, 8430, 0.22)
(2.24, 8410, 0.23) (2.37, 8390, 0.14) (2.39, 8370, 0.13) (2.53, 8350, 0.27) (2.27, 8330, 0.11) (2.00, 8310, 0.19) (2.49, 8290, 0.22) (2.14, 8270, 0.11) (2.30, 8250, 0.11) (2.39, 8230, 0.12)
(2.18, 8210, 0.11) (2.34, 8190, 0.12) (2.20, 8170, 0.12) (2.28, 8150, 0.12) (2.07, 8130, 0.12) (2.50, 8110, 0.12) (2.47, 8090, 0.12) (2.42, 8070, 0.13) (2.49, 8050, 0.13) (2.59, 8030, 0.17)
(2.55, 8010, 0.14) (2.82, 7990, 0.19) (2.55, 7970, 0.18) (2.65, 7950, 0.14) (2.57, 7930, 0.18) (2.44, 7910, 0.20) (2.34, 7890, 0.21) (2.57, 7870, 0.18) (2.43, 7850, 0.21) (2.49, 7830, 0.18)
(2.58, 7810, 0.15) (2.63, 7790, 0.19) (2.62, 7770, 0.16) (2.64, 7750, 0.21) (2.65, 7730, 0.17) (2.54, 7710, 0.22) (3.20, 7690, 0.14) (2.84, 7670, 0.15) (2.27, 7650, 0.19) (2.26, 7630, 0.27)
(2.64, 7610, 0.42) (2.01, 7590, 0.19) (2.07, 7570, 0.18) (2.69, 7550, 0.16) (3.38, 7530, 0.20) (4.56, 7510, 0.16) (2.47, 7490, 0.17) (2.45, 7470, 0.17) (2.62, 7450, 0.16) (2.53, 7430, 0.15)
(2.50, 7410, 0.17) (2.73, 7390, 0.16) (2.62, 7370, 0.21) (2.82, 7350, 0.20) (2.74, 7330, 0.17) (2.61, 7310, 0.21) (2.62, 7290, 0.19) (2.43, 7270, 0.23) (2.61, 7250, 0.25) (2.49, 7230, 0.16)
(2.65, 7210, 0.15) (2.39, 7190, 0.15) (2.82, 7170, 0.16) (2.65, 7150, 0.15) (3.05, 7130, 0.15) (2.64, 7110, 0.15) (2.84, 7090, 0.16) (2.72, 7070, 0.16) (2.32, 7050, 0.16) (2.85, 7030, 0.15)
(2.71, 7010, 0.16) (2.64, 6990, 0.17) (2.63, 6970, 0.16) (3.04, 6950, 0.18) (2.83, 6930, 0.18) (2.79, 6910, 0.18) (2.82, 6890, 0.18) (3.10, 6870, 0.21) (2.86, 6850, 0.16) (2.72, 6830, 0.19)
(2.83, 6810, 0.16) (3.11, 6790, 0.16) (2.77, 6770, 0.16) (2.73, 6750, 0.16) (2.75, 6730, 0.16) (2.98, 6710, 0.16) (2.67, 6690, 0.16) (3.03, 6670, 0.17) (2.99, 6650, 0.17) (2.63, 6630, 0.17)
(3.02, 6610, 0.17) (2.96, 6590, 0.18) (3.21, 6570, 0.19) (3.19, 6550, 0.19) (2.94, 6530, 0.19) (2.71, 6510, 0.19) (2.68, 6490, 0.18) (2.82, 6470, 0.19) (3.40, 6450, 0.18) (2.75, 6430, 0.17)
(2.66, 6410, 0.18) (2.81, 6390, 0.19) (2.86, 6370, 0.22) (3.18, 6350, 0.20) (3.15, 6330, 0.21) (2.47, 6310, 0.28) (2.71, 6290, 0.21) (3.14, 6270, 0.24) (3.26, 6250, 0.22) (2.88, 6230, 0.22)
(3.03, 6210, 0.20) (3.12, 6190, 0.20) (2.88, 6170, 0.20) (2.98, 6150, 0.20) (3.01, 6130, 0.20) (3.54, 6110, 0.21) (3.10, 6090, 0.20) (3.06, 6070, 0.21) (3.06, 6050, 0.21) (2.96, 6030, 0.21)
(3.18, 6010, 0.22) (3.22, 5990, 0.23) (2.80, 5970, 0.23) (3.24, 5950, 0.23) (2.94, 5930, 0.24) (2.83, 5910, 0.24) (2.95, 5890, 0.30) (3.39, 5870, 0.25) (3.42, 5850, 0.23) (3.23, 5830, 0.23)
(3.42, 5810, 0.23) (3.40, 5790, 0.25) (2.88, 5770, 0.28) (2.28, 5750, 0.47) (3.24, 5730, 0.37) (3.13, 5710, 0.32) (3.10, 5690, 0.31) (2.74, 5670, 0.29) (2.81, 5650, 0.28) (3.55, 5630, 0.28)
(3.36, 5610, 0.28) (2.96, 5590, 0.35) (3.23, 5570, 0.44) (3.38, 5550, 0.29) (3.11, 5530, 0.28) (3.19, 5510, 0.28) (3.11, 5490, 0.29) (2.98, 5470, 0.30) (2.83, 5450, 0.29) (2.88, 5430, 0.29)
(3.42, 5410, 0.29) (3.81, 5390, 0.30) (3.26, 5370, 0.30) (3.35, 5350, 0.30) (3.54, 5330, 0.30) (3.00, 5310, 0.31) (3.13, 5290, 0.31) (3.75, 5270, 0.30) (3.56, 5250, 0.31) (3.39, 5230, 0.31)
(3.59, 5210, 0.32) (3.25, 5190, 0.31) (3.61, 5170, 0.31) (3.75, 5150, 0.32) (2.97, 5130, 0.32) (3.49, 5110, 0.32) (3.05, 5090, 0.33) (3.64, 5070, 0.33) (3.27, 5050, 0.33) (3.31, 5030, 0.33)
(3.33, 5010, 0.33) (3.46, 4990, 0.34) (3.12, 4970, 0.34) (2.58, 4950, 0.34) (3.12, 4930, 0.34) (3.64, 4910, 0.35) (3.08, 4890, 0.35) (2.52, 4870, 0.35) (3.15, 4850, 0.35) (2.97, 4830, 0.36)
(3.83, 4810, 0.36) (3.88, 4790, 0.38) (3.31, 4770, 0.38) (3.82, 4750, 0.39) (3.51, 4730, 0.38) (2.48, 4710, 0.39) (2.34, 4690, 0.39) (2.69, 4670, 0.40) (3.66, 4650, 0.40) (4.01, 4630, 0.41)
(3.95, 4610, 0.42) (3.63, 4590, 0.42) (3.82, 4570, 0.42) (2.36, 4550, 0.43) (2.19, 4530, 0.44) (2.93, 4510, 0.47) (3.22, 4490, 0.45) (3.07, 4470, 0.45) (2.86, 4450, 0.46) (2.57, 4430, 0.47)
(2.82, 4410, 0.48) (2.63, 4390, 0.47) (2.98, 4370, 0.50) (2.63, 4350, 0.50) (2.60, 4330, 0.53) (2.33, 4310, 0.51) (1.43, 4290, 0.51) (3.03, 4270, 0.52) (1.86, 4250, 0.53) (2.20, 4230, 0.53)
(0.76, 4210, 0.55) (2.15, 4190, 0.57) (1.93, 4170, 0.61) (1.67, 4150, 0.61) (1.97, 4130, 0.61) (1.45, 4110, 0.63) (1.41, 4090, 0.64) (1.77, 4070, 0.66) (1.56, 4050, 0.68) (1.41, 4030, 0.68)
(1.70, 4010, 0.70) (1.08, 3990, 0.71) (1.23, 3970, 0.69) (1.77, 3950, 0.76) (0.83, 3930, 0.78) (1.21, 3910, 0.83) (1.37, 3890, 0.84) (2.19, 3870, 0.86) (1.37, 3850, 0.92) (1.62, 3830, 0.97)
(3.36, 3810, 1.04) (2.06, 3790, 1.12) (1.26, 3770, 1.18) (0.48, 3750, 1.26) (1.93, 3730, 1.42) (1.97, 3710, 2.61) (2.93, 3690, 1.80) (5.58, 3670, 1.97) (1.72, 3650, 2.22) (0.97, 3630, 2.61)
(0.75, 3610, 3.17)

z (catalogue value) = 0.14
